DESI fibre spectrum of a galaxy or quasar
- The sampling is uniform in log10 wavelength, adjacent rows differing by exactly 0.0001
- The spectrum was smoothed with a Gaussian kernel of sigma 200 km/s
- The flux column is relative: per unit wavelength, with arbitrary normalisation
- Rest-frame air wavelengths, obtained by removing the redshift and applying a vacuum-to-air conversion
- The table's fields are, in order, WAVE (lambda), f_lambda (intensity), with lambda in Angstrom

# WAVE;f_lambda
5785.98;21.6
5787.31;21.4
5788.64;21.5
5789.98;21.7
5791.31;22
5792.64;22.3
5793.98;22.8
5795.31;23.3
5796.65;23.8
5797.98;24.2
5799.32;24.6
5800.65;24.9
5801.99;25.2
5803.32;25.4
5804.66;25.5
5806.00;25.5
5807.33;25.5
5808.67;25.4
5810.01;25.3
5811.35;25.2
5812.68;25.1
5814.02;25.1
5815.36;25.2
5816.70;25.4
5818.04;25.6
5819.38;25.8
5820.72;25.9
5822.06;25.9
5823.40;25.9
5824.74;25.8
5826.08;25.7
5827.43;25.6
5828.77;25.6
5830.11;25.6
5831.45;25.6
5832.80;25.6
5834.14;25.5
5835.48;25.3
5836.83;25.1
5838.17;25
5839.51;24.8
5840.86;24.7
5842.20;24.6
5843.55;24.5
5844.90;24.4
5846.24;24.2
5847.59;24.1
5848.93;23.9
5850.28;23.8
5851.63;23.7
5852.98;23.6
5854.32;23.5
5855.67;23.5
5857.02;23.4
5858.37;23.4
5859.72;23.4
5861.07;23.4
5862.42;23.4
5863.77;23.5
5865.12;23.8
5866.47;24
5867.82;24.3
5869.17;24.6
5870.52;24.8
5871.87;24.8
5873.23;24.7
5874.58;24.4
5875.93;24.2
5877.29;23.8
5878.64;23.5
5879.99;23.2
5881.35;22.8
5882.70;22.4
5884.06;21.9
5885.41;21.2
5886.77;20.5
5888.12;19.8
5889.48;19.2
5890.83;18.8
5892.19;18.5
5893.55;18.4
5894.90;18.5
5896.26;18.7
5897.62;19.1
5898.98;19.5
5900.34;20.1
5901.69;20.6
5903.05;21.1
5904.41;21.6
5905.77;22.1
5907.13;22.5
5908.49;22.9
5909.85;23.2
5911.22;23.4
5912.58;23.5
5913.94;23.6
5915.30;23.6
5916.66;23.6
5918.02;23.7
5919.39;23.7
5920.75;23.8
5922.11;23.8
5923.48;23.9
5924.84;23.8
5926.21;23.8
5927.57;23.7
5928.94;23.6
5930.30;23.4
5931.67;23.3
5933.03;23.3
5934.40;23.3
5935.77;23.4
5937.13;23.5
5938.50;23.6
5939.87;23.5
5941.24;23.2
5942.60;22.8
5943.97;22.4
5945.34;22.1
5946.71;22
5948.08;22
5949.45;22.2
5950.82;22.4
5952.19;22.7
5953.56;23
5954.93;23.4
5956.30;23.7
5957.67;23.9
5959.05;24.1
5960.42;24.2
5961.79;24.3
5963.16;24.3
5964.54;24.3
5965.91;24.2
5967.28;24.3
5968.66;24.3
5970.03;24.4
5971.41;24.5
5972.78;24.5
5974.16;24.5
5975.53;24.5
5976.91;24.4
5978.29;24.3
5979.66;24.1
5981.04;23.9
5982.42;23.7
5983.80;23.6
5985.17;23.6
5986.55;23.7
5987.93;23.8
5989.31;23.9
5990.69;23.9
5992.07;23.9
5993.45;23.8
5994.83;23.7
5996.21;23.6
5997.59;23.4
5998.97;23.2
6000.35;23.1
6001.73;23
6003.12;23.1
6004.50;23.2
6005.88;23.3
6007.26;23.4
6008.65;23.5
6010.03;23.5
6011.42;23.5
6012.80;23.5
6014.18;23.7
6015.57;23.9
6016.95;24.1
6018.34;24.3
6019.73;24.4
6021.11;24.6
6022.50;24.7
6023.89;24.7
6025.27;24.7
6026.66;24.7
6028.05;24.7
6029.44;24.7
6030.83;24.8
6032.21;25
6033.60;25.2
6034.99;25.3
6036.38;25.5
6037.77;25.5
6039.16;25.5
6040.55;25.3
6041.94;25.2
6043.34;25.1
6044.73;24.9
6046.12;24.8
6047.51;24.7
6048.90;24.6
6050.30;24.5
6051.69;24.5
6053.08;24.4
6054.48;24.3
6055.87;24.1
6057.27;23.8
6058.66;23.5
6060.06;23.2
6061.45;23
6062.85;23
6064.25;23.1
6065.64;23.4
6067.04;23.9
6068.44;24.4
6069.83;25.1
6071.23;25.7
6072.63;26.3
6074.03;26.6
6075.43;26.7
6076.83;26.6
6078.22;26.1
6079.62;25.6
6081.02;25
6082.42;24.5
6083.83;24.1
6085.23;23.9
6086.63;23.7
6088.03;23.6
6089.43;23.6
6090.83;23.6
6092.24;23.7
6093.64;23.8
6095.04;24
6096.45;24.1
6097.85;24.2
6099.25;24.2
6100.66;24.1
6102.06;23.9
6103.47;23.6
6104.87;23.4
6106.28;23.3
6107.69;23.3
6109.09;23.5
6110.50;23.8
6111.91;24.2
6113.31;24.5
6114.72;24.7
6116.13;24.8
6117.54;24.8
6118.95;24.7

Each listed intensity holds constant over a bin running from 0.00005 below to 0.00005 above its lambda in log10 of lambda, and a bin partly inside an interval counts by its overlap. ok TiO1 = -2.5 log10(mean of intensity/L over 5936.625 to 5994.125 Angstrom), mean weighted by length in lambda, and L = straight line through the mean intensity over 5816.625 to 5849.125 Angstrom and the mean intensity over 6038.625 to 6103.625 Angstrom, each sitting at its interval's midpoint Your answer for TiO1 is 0.051 mag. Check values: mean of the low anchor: 25.2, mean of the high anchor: 24.5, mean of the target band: 23.7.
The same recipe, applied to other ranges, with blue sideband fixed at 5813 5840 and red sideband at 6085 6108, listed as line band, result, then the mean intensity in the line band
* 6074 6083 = -0.09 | 25.9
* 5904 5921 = 0.08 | 23.2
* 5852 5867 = 0.08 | 23.5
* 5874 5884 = 0.08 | 23.4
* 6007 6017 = 0.03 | 23.6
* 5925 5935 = 0.06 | 23.5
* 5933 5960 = 0.08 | 23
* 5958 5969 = 0.02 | 24.2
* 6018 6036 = -0.03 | 24.8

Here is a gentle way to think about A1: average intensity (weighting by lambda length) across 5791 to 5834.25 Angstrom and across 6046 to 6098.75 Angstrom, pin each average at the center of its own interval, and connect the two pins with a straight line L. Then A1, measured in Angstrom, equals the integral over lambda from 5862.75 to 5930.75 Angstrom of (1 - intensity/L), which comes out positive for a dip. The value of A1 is 6.6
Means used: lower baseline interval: 25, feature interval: 22.4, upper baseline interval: 24.4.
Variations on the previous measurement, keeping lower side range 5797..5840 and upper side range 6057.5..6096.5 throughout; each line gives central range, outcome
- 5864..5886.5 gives 1.40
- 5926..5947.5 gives 1.53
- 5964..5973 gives 0.17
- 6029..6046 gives -0.41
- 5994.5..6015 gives 1.08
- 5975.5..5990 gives 0.49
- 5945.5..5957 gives 1.03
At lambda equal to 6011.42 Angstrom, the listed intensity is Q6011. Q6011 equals 23.5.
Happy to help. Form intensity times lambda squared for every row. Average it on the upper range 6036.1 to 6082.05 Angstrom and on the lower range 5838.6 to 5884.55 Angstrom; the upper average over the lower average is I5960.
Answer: 1.11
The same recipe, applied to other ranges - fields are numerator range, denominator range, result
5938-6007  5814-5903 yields 1.05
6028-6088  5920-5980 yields 1.09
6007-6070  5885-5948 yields 1.15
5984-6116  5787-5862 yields 1.07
